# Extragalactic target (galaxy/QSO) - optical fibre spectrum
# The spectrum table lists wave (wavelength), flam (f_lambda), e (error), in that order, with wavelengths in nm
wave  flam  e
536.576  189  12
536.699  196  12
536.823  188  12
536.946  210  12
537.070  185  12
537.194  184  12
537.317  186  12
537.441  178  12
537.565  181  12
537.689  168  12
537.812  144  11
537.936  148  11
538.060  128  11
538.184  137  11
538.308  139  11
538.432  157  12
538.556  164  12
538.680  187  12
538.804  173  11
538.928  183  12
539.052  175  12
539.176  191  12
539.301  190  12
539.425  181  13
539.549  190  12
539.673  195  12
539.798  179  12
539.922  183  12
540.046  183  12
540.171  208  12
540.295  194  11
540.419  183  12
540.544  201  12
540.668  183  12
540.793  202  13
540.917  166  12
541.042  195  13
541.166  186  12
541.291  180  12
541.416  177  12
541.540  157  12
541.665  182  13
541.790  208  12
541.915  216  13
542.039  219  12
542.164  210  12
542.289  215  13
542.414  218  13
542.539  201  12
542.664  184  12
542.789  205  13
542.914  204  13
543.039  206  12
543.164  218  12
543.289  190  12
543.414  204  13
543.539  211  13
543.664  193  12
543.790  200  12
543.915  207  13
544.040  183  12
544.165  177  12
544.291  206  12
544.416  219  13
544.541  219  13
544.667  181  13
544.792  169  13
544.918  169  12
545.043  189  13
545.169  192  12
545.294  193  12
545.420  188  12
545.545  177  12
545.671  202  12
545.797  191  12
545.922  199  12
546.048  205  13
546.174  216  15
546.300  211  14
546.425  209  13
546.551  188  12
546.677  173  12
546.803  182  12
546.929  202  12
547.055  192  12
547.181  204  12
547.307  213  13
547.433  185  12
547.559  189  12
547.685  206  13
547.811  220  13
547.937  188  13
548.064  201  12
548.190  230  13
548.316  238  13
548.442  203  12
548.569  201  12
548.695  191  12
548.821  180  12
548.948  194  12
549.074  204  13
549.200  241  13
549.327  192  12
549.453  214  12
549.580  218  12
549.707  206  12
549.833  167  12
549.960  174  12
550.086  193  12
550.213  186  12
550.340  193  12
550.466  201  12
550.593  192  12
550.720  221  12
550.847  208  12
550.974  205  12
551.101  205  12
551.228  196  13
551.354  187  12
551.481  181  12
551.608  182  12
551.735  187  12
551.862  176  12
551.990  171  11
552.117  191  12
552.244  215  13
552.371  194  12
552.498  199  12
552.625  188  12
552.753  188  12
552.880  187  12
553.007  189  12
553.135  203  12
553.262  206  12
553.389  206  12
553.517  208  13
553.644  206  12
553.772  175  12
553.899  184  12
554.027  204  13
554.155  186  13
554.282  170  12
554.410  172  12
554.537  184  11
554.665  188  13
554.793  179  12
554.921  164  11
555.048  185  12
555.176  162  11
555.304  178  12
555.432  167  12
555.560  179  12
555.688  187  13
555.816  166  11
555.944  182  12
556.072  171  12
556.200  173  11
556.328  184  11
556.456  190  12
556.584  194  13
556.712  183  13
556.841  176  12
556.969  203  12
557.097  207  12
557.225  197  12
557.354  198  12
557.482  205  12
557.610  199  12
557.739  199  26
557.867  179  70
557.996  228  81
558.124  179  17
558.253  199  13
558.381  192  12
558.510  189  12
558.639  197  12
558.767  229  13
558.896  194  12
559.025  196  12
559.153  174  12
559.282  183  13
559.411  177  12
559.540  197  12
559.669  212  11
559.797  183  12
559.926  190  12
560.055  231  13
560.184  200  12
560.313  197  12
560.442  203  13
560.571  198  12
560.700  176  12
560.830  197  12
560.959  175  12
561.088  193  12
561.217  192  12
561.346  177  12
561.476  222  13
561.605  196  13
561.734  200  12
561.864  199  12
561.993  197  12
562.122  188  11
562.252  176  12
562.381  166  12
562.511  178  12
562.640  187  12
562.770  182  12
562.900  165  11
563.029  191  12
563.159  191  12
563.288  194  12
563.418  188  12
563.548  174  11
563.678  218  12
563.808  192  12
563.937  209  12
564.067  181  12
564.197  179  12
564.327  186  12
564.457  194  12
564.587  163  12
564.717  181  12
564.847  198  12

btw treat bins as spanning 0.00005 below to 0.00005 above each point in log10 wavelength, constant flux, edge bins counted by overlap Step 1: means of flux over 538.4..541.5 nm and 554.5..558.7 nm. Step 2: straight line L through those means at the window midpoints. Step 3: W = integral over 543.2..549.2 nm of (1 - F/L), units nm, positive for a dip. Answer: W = -0.42 nm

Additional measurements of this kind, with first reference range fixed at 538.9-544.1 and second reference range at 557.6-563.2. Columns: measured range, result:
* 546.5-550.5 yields -0.11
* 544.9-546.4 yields -0.01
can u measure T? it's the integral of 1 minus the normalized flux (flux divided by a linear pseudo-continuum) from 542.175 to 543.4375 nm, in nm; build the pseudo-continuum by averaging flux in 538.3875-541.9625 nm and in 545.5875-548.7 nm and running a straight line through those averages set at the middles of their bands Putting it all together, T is -0.09 nm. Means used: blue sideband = 185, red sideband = 202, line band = 205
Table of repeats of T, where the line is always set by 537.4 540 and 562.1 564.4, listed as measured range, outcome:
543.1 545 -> -0.25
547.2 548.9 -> -0.26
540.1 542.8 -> -0.36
